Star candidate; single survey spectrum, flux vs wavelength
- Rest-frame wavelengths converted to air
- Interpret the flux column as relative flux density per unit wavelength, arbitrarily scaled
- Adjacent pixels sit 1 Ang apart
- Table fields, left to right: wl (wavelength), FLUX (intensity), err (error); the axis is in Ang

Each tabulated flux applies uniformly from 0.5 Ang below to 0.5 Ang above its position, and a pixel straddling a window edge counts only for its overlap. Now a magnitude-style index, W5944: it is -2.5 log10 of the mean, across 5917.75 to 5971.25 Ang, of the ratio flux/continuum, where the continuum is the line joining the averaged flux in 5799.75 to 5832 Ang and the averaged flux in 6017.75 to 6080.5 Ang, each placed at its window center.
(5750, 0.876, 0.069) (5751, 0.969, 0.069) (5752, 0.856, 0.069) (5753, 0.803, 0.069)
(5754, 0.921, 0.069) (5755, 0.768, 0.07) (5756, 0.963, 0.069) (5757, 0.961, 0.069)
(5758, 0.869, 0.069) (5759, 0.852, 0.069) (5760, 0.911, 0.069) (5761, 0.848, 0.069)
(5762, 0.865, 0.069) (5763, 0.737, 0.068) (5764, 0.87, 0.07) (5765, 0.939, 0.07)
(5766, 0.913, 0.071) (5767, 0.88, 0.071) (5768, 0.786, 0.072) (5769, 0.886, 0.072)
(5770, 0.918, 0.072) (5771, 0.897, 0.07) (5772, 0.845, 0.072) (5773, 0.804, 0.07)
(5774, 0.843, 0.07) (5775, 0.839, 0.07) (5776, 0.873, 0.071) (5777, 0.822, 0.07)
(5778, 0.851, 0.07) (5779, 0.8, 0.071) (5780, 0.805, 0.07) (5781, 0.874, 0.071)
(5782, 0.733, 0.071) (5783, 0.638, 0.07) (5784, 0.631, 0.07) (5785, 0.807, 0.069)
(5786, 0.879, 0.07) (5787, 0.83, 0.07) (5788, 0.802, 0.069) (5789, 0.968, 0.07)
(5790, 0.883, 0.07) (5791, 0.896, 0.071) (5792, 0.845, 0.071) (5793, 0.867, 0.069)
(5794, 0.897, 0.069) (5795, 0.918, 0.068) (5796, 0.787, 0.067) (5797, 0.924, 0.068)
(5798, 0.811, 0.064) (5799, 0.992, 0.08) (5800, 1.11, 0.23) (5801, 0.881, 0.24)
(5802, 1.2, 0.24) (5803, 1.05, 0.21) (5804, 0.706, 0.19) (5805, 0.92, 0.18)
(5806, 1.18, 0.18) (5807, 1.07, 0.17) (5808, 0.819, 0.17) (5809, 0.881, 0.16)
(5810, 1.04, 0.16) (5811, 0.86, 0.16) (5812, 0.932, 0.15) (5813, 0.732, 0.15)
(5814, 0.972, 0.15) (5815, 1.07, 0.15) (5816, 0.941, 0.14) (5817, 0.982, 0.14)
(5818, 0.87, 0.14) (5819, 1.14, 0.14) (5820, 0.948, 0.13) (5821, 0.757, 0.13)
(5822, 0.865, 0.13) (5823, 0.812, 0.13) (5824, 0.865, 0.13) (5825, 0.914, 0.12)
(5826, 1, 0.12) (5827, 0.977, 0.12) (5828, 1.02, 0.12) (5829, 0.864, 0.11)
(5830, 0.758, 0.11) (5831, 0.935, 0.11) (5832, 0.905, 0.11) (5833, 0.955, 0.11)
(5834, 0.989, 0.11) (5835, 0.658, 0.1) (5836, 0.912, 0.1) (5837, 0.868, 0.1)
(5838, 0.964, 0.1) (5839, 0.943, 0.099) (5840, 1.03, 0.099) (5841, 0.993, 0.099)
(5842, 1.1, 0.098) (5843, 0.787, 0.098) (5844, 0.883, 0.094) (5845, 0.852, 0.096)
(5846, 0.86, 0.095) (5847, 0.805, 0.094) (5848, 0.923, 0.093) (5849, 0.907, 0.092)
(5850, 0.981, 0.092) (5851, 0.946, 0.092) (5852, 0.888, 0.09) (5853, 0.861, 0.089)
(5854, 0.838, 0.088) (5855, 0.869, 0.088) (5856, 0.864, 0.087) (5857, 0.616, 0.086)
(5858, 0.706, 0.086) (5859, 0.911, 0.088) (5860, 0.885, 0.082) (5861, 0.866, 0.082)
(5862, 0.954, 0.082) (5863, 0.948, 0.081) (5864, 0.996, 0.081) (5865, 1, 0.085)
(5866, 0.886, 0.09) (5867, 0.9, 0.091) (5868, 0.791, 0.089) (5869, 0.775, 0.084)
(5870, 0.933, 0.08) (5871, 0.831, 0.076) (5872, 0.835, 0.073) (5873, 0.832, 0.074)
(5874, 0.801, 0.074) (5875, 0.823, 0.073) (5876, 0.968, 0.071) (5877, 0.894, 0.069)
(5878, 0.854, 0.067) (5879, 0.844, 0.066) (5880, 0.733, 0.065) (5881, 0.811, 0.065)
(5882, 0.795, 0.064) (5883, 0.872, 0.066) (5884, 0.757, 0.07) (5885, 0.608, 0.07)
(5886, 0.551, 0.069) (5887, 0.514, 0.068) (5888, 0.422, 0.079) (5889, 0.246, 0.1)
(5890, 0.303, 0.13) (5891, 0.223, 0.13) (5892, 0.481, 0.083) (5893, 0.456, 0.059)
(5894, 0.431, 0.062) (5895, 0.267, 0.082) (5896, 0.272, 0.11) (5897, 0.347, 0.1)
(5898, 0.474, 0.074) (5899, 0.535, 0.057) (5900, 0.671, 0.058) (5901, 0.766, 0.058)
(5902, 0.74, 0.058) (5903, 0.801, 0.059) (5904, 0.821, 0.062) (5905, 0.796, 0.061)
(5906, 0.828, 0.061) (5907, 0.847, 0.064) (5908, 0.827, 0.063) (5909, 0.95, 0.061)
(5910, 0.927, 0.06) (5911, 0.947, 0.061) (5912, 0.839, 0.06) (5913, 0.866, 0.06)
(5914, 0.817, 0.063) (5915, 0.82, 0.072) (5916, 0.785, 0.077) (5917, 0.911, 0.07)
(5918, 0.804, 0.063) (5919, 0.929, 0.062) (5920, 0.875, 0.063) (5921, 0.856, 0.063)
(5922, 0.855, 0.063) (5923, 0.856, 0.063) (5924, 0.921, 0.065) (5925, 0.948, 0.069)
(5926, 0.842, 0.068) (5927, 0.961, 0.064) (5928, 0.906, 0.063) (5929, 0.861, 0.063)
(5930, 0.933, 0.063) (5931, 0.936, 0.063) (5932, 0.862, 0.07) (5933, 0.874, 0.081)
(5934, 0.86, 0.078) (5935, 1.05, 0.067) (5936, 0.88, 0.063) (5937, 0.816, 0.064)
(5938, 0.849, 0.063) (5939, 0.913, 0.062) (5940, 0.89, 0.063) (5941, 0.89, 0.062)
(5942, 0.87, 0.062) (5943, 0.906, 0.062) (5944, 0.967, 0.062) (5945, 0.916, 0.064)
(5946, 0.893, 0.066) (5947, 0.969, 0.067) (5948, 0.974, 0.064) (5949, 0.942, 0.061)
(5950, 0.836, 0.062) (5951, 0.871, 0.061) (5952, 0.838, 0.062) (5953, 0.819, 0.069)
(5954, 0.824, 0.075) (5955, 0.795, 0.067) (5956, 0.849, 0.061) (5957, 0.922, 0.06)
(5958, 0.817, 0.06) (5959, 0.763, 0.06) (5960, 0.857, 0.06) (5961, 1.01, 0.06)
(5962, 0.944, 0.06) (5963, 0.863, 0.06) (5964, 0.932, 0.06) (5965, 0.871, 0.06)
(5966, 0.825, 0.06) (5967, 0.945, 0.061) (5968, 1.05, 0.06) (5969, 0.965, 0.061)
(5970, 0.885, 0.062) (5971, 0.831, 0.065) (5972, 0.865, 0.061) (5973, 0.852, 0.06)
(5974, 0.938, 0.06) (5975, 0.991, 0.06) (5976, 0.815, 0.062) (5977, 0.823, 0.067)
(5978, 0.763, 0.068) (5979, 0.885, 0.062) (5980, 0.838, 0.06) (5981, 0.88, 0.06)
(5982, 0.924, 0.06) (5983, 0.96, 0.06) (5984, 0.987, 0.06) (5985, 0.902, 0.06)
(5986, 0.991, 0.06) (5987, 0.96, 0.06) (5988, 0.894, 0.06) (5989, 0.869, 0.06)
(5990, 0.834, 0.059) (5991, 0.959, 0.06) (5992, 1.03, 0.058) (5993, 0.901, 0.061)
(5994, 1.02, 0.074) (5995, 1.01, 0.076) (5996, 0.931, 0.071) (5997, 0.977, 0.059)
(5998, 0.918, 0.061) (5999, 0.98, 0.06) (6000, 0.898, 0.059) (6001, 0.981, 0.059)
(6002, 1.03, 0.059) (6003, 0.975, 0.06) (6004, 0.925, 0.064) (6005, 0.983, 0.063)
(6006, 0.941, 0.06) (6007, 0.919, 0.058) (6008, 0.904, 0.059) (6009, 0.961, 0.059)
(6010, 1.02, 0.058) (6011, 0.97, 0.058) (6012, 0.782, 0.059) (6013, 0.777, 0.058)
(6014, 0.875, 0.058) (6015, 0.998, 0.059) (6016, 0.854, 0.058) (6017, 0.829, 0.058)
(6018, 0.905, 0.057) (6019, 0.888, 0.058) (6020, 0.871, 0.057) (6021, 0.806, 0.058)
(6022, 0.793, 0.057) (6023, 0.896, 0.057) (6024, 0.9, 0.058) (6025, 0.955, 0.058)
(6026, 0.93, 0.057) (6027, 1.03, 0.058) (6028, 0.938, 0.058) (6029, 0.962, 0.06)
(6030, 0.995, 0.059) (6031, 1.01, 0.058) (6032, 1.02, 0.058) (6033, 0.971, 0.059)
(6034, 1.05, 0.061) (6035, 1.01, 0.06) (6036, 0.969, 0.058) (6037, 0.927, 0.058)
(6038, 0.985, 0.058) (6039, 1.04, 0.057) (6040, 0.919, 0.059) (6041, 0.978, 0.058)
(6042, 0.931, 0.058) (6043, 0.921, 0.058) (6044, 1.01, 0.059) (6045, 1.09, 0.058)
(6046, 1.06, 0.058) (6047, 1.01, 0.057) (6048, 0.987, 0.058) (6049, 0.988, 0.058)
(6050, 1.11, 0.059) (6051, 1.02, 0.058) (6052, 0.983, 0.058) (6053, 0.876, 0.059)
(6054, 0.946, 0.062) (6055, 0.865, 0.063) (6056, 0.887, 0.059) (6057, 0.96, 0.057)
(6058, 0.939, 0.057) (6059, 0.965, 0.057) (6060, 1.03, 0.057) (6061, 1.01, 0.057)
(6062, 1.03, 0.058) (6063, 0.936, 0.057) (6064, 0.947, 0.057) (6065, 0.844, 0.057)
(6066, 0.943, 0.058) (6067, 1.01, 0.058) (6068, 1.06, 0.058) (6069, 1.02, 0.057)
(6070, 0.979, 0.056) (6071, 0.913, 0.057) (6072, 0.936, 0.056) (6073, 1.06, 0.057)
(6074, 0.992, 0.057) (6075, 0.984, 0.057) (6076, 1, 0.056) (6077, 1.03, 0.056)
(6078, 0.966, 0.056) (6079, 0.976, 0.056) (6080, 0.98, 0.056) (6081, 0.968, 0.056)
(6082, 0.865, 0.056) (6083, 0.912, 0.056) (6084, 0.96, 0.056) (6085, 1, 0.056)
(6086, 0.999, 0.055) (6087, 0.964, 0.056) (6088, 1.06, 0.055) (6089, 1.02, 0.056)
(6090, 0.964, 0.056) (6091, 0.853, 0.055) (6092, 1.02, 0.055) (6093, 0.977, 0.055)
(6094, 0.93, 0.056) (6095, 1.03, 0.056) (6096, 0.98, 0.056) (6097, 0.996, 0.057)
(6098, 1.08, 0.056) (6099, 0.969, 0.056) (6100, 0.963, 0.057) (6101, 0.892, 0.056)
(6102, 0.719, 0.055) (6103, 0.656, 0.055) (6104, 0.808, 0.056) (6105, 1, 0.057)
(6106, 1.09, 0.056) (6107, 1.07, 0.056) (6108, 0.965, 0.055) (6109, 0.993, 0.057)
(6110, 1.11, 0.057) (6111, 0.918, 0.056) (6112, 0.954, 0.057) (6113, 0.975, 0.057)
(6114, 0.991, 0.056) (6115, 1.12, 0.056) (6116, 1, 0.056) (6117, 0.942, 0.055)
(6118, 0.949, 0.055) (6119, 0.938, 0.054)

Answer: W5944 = 0.07 mag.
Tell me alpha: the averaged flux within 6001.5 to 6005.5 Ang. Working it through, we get 0.978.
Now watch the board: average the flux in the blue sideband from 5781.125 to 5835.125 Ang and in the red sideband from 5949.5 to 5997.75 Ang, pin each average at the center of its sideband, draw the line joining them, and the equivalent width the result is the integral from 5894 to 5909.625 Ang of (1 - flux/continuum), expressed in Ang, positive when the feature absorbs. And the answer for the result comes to 4.2 Ang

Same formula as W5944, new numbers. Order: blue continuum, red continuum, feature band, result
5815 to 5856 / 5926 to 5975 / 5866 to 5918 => 0.258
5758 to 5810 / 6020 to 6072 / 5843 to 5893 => 0.153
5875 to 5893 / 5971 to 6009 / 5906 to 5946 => -0.178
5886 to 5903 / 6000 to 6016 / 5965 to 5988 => -0.130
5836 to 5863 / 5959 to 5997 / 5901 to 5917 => 0.075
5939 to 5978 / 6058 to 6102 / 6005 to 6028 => 0.031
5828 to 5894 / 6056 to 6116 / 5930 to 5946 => -0.042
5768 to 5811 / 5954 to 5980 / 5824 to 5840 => -0.040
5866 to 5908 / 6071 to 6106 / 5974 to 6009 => -0.135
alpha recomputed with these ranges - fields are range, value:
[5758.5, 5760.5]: 0.881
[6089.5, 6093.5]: 0.954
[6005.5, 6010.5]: 0.949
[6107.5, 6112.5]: 0.988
